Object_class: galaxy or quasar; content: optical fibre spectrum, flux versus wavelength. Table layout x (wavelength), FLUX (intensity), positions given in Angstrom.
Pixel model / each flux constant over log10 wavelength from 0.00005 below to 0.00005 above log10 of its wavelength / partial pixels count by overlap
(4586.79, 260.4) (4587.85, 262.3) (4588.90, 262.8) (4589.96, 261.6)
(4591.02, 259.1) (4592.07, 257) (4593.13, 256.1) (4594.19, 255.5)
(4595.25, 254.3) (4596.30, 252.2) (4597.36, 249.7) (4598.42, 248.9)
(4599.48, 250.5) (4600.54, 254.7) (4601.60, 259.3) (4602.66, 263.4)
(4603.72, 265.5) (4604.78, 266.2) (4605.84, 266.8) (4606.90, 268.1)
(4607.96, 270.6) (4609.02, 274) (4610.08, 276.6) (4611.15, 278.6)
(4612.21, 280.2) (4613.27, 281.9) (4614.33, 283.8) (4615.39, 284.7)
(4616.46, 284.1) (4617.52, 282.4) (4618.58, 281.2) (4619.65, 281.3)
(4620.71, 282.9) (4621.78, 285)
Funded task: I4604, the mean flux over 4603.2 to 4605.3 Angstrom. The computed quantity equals 266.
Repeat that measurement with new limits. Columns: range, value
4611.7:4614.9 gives 283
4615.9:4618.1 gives 283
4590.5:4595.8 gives 257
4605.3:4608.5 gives 269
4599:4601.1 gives 253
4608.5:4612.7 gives 277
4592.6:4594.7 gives 255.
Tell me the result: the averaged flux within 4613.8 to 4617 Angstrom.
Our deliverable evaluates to 284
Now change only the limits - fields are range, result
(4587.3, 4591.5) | 261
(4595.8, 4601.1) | 251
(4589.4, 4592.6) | 259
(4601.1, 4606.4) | 264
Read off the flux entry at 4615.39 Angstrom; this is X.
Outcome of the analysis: 284.7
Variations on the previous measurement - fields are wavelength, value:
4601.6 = 259.3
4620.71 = 282.9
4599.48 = 250.5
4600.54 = 254.7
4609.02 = 274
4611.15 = 278.6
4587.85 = 262.3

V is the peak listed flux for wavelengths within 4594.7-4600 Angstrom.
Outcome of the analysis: 254.3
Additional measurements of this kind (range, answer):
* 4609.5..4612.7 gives 280.2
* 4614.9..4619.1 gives 284.7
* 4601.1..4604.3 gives 265.5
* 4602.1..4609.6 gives 274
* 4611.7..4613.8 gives 281.9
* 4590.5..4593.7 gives 259.1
